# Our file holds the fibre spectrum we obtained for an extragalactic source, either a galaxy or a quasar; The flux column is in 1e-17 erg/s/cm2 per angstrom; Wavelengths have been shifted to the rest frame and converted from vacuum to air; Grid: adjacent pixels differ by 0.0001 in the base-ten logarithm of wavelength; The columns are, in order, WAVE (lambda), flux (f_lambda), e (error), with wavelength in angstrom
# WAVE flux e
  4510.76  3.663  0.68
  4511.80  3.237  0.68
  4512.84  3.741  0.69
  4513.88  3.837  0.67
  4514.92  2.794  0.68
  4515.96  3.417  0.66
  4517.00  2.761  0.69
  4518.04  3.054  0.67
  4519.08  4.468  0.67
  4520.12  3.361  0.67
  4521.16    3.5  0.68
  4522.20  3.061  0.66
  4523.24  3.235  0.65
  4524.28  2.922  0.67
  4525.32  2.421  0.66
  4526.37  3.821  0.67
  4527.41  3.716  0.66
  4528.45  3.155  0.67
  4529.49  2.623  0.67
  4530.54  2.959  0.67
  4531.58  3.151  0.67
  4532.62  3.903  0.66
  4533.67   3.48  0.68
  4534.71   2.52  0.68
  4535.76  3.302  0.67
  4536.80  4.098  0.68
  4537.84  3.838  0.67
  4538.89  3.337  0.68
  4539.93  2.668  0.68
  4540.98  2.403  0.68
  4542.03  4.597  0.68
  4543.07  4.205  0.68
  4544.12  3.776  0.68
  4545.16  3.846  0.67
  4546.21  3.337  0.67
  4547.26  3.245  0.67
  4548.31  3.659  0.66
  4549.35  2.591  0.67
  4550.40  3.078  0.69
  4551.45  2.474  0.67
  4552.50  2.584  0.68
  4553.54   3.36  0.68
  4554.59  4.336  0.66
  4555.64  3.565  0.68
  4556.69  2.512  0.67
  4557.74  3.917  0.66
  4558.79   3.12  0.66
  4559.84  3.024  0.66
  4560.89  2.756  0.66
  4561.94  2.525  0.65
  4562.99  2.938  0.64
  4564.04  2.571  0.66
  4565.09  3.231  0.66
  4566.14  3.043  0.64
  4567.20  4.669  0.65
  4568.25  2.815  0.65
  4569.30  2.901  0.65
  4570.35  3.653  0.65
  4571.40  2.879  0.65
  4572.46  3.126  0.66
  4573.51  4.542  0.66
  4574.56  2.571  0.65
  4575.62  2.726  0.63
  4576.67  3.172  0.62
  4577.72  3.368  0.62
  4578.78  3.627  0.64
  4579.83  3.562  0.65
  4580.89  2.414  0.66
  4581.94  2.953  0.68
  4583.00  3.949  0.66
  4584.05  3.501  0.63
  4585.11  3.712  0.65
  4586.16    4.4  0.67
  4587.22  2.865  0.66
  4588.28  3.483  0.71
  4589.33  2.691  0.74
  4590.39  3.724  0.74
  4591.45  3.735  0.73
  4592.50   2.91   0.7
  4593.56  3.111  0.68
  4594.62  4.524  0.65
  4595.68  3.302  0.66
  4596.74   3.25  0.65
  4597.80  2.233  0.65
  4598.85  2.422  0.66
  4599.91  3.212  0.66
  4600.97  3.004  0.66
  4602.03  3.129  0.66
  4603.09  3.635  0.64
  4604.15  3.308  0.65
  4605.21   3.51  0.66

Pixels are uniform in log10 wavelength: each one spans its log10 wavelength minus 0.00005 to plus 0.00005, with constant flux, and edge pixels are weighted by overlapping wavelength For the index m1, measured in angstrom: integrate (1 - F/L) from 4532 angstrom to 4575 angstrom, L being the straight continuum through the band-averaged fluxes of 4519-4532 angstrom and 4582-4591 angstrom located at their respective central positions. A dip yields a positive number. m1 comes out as 0.7 angstrom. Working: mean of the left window 3.22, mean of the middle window 3.29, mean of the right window 3.51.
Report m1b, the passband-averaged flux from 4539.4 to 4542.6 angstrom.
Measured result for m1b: 3.24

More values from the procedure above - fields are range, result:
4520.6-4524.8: 3.19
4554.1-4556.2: 3.92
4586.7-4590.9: 3.19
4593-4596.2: 3.63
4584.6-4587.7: 3.67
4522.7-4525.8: 2.87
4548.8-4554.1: 2.84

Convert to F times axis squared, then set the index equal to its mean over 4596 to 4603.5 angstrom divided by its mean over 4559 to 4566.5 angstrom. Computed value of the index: 1.05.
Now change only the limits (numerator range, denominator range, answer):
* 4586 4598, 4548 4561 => 1.08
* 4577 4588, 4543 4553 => 1.08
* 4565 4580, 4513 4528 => 1.02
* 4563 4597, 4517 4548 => 1.01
